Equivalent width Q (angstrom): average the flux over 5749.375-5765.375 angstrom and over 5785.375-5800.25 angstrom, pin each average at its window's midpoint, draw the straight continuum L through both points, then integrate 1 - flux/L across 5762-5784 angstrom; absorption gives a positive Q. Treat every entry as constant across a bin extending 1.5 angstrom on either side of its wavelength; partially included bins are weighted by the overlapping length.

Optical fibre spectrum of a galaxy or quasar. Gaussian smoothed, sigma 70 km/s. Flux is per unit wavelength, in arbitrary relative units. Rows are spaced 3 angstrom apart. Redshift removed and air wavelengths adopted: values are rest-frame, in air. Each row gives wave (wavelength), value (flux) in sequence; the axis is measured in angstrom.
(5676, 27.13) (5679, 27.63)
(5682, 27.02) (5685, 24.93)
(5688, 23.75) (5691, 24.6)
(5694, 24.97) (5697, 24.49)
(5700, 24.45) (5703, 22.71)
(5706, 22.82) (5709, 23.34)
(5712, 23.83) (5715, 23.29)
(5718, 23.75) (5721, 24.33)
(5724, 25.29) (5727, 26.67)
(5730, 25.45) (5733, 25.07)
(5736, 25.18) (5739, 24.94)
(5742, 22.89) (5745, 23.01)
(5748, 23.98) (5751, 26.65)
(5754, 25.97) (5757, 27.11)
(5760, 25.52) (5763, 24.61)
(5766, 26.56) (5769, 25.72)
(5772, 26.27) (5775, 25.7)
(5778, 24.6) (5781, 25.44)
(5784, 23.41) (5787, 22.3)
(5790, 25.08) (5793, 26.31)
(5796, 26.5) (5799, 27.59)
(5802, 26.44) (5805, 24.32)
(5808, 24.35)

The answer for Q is 0.3 angstrom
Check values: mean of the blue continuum 26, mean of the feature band 25.4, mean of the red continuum 25.5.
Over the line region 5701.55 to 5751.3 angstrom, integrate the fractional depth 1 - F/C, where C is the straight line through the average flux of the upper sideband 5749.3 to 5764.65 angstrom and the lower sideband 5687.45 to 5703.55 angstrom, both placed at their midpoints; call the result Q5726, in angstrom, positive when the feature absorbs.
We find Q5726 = 1.7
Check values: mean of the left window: 24.3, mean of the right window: 26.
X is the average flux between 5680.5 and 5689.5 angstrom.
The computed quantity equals 25.2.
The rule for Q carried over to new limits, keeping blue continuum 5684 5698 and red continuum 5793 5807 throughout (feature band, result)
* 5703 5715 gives 0.75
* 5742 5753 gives 0.43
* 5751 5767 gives -0.28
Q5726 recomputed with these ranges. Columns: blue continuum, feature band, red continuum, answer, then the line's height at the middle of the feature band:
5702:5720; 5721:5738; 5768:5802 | -1.1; 23.9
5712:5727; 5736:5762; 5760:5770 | 0.2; 25.2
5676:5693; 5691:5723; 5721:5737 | 2.1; 25.6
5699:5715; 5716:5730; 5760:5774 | -0.6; 24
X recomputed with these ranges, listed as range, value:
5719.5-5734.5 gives 25.4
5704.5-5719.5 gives 23.4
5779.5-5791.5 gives 24.1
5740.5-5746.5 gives 22.9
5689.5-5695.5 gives 24.8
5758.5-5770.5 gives 25.6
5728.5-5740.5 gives 25.2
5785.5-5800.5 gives 25.6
